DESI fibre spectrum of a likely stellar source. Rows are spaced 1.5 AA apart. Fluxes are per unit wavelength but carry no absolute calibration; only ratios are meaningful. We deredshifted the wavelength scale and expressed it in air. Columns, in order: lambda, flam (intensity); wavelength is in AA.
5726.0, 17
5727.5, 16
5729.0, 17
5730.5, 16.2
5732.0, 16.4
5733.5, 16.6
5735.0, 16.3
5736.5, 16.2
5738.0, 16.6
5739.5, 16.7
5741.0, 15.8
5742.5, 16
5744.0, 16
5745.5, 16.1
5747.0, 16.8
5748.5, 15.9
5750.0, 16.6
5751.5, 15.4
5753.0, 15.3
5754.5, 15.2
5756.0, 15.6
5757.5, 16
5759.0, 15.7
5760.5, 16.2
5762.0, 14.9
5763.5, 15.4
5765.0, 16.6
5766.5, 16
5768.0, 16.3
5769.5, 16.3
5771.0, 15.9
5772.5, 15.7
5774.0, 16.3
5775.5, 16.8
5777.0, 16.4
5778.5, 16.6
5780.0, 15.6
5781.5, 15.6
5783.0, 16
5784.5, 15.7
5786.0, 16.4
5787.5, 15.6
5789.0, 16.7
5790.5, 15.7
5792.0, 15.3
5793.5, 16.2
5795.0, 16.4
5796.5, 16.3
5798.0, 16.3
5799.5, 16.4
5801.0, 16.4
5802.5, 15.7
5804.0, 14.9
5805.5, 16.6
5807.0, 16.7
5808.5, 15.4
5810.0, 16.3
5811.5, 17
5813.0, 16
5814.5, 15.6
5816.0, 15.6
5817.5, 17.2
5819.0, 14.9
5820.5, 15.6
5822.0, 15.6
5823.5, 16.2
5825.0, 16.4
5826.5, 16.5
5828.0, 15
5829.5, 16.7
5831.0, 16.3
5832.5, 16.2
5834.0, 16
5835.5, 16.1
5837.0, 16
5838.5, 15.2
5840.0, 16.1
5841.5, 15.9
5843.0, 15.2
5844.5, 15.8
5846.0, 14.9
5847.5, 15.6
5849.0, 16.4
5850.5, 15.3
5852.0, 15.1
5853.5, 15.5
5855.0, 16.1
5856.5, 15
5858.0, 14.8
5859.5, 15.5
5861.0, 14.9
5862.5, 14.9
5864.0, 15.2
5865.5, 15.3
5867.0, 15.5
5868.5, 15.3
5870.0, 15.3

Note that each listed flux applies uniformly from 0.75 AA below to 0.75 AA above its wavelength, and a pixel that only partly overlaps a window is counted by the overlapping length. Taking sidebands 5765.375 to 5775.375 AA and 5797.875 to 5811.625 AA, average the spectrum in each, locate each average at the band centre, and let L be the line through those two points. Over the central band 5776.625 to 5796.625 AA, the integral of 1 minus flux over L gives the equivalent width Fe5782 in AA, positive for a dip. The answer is 0.1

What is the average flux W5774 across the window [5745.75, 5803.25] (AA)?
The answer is 16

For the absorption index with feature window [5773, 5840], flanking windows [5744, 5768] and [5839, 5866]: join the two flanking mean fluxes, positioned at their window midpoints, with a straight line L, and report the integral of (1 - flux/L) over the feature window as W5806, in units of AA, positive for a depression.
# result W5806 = -1.8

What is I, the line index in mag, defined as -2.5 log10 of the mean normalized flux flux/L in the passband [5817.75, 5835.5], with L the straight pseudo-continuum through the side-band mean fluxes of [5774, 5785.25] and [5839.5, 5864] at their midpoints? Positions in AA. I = -0.02 mag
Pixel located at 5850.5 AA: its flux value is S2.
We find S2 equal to 15.3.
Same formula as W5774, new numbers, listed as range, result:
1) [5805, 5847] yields 16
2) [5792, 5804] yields 16.1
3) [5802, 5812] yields 16.1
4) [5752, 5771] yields 15.8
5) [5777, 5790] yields 16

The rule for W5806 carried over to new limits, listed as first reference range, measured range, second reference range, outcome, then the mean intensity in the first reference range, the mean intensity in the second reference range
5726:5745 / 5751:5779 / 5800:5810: 0.5 AA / 16.3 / 16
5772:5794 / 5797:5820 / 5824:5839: 0.0 AA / 16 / 16.1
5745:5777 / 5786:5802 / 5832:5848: -0.3 AA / 16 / 15.7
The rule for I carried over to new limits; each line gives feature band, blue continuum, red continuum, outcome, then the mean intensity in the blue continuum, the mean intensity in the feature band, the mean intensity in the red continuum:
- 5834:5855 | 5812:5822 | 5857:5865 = -0.021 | 15.8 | 15.7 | 15.1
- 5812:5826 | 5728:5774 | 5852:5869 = -0.025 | 16.1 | 15.9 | 15.3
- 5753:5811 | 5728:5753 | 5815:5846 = 0.006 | 16.3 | 16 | 15.9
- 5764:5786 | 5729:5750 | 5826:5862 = -0.003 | 16.3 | 16.1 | 15.7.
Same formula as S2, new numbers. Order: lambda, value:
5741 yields 15.8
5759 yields 15.7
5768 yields 16.3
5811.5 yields 17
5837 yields 16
